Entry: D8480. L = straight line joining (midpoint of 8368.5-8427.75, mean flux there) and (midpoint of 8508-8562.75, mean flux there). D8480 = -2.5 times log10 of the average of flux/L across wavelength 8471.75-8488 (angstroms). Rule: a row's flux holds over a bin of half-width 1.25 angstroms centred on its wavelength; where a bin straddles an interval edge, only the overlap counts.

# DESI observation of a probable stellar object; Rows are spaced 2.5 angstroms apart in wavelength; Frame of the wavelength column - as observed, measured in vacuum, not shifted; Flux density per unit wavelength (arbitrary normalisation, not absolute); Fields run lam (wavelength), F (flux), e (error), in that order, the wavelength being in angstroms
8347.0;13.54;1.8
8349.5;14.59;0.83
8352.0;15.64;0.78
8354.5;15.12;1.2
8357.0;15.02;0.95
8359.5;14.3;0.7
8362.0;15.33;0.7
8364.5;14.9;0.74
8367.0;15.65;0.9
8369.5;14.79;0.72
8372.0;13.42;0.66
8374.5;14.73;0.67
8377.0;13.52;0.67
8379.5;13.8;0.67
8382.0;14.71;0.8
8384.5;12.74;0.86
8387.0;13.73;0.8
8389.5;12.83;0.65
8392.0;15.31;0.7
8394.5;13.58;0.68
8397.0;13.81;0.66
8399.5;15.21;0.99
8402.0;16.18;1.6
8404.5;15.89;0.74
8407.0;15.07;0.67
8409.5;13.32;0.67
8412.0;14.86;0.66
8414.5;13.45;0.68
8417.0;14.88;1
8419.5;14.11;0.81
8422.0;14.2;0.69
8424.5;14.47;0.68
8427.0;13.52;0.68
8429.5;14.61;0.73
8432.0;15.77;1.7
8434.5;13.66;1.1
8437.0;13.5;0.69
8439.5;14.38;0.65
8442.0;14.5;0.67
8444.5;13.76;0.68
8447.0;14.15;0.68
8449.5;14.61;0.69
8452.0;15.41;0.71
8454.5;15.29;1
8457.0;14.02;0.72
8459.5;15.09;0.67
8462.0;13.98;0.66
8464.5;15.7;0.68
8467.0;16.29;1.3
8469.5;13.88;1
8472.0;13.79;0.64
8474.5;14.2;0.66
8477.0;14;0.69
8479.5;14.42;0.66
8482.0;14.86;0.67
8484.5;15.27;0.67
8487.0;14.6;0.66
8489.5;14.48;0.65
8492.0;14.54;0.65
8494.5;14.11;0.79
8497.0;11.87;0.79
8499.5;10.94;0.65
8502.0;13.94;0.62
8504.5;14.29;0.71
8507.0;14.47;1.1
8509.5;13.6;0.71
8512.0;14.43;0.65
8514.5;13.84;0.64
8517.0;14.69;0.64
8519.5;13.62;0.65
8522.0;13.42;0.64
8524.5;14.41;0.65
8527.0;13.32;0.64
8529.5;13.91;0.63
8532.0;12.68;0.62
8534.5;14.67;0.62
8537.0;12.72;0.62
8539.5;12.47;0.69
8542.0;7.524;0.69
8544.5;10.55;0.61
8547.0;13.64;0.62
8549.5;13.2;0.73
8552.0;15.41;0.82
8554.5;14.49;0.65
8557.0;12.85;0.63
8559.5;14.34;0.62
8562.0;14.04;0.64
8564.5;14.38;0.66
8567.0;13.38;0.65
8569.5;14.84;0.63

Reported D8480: -0.06 mag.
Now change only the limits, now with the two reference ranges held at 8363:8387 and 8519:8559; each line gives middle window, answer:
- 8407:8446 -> -0.028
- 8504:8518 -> -0.074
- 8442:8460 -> -0.069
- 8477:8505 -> -0.041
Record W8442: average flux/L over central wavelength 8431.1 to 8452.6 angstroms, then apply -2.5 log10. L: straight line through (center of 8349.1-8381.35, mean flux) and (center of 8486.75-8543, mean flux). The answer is -0.03 mag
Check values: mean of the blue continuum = 14.7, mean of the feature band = 14.4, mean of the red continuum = 13.4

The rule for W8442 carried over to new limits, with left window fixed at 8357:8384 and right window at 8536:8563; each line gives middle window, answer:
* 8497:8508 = 0.00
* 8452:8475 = -0.09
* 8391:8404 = -0.05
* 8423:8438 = -0.03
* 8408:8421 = 0.00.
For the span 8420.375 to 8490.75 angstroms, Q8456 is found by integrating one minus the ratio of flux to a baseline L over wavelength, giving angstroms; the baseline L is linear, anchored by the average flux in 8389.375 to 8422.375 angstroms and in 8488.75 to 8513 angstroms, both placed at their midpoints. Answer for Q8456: -2.2 angstroms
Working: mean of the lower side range 14.5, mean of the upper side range 13.6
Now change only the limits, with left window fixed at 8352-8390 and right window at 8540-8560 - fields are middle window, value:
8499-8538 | -2.3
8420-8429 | -0.2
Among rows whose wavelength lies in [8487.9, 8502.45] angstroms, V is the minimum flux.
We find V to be 10.94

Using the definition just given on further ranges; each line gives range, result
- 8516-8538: 12.68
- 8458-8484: 13.79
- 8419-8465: 13.5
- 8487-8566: 7.524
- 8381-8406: 12.74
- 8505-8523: 13.42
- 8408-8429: 13.32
